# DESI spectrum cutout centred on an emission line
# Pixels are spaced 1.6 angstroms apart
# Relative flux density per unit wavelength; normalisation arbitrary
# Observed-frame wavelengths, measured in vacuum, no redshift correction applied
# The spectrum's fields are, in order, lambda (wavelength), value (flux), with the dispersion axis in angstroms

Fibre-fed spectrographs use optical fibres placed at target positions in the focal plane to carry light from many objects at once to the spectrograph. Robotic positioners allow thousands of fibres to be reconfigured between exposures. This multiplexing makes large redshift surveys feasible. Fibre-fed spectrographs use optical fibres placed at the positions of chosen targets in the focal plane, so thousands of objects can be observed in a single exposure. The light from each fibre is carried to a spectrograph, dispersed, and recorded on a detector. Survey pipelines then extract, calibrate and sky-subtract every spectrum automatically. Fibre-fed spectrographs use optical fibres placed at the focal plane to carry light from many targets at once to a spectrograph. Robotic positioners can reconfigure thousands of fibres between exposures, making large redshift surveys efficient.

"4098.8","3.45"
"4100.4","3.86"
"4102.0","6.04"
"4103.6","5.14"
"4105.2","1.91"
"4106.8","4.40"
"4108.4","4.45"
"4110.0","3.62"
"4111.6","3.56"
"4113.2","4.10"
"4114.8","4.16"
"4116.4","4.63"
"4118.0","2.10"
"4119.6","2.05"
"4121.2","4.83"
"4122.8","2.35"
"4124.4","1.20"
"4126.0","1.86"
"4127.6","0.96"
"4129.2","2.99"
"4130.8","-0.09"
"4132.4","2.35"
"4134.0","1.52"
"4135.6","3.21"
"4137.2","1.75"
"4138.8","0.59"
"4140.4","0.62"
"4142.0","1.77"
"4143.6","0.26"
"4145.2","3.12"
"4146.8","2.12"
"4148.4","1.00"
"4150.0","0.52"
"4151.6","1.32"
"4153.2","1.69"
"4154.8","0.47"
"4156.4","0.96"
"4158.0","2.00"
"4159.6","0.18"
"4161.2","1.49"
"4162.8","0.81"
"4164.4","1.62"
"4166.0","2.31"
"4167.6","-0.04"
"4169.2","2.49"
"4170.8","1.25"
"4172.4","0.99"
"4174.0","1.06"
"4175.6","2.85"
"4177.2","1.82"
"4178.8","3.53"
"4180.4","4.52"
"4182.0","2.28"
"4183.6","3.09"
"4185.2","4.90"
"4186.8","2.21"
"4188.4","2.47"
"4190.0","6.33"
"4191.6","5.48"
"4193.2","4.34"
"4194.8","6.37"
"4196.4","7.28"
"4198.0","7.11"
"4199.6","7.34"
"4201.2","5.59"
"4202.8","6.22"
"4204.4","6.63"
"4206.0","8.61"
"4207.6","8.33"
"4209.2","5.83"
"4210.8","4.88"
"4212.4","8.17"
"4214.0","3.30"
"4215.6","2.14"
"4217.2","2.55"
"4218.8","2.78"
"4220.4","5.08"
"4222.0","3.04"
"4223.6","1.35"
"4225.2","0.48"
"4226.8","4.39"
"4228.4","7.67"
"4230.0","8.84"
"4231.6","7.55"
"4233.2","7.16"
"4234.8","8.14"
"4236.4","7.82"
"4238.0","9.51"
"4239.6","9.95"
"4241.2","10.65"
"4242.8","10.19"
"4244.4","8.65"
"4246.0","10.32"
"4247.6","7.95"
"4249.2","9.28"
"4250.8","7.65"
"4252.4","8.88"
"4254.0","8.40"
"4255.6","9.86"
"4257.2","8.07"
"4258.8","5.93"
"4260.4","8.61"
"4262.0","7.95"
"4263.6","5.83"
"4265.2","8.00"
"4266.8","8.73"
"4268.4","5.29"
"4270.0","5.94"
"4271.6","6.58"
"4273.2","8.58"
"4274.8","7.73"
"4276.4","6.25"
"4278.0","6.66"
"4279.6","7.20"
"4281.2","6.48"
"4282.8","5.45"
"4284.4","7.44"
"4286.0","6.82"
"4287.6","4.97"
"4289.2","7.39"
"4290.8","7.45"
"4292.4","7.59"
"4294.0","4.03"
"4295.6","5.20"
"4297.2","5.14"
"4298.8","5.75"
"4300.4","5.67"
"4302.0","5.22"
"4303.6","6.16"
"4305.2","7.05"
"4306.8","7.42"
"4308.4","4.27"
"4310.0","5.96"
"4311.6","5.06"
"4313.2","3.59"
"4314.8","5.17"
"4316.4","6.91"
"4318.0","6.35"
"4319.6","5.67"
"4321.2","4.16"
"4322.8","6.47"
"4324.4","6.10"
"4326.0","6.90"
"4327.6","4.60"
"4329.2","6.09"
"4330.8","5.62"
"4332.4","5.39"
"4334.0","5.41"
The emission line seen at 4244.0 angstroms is C IV 1549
